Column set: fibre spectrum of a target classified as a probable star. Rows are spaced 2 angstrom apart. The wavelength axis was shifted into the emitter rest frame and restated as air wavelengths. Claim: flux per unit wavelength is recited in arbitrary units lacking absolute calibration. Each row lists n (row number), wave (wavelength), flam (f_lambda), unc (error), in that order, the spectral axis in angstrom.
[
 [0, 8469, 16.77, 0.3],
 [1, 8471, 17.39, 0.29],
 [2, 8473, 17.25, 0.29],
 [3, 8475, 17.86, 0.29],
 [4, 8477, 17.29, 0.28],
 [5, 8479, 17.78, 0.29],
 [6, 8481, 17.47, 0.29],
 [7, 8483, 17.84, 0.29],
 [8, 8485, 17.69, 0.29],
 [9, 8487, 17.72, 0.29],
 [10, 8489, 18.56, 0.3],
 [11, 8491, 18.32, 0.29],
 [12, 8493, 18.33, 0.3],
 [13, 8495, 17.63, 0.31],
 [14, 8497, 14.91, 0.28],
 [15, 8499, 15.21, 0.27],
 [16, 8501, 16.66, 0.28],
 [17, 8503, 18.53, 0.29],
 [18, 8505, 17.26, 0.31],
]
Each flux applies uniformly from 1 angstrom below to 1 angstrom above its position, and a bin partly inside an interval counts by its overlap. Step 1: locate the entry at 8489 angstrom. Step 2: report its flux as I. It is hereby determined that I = 18.56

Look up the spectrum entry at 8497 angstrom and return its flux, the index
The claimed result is 14.91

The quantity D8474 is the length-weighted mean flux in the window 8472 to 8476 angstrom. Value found 17.6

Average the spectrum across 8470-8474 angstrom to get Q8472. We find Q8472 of 17.3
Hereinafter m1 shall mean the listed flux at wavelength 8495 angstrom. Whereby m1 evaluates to 17.63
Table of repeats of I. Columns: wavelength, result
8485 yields 17.69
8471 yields 17.39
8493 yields 18.33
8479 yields 17.78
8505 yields 17.26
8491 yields 18.32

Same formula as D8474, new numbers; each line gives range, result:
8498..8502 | 15.9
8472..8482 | 17.5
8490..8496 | 18.1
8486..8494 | 18.2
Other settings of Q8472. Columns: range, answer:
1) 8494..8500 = 15.9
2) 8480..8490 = 17.9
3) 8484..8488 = 17.7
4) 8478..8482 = 17.6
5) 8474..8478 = 17.6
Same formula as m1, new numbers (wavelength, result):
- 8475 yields 17.86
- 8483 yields 17.84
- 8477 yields 17.29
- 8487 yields 17.72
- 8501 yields 16.66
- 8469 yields 16.77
